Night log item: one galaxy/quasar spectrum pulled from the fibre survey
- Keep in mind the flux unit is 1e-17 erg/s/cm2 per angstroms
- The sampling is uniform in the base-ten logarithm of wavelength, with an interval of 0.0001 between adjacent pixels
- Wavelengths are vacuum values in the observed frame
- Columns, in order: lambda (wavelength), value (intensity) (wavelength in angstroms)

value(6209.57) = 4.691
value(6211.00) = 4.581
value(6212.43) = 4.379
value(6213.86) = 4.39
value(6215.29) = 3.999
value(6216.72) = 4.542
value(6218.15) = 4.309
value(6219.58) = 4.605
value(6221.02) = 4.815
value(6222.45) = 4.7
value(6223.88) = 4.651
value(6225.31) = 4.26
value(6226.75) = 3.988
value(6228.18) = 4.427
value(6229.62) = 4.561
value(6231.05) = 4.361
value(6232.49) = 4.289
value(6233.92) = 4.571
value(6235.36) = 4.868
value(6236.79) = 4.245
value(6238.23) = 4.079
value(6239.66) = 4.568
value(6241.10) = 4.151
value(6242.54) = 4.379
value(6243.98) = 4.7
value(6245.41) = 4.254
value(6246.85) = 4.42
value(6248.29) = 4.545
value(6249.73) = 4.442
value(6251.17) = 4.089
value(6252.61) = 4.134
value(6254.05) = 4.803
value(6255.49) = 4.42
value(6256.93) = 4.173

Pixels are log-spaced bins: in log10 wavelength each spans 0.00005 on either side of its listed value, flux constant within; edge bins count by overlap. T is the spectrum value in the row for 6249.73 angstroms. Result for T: 4.442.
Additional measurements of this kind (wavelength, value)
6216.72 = 4.542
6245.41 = 4.254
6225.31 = 4.26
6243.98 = 4.7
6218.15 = 4.309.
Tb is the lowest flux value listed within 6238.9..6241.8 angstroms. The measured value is 4.151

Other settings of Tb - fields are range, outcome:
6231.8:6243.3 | 4.079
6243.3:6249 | 4.254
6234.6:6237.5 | 4.245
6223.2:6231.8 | 3.988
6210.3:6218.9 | 3.999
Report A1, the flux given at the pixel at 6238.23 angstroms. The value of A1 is 4.079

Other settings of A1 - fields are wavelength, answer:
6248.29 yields 4.545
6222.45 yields 4.7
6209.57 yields 4.691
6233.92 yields 4.571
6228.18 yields 4.427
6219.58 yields 4.605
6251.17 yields 4.089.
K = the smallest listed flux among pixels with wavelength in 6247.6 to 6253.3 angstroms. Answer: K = 4.089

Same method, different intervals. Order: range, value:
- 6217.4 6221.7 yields 4.309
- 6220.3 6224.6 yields 4.651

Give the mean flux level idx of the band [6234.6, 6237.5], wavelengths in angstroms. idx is 4.56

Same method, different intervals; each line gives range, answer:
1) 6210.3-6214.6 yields 4.45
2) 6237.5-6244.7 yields 4.38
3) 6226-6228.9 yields 4.2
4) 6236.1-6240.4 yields 4.3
